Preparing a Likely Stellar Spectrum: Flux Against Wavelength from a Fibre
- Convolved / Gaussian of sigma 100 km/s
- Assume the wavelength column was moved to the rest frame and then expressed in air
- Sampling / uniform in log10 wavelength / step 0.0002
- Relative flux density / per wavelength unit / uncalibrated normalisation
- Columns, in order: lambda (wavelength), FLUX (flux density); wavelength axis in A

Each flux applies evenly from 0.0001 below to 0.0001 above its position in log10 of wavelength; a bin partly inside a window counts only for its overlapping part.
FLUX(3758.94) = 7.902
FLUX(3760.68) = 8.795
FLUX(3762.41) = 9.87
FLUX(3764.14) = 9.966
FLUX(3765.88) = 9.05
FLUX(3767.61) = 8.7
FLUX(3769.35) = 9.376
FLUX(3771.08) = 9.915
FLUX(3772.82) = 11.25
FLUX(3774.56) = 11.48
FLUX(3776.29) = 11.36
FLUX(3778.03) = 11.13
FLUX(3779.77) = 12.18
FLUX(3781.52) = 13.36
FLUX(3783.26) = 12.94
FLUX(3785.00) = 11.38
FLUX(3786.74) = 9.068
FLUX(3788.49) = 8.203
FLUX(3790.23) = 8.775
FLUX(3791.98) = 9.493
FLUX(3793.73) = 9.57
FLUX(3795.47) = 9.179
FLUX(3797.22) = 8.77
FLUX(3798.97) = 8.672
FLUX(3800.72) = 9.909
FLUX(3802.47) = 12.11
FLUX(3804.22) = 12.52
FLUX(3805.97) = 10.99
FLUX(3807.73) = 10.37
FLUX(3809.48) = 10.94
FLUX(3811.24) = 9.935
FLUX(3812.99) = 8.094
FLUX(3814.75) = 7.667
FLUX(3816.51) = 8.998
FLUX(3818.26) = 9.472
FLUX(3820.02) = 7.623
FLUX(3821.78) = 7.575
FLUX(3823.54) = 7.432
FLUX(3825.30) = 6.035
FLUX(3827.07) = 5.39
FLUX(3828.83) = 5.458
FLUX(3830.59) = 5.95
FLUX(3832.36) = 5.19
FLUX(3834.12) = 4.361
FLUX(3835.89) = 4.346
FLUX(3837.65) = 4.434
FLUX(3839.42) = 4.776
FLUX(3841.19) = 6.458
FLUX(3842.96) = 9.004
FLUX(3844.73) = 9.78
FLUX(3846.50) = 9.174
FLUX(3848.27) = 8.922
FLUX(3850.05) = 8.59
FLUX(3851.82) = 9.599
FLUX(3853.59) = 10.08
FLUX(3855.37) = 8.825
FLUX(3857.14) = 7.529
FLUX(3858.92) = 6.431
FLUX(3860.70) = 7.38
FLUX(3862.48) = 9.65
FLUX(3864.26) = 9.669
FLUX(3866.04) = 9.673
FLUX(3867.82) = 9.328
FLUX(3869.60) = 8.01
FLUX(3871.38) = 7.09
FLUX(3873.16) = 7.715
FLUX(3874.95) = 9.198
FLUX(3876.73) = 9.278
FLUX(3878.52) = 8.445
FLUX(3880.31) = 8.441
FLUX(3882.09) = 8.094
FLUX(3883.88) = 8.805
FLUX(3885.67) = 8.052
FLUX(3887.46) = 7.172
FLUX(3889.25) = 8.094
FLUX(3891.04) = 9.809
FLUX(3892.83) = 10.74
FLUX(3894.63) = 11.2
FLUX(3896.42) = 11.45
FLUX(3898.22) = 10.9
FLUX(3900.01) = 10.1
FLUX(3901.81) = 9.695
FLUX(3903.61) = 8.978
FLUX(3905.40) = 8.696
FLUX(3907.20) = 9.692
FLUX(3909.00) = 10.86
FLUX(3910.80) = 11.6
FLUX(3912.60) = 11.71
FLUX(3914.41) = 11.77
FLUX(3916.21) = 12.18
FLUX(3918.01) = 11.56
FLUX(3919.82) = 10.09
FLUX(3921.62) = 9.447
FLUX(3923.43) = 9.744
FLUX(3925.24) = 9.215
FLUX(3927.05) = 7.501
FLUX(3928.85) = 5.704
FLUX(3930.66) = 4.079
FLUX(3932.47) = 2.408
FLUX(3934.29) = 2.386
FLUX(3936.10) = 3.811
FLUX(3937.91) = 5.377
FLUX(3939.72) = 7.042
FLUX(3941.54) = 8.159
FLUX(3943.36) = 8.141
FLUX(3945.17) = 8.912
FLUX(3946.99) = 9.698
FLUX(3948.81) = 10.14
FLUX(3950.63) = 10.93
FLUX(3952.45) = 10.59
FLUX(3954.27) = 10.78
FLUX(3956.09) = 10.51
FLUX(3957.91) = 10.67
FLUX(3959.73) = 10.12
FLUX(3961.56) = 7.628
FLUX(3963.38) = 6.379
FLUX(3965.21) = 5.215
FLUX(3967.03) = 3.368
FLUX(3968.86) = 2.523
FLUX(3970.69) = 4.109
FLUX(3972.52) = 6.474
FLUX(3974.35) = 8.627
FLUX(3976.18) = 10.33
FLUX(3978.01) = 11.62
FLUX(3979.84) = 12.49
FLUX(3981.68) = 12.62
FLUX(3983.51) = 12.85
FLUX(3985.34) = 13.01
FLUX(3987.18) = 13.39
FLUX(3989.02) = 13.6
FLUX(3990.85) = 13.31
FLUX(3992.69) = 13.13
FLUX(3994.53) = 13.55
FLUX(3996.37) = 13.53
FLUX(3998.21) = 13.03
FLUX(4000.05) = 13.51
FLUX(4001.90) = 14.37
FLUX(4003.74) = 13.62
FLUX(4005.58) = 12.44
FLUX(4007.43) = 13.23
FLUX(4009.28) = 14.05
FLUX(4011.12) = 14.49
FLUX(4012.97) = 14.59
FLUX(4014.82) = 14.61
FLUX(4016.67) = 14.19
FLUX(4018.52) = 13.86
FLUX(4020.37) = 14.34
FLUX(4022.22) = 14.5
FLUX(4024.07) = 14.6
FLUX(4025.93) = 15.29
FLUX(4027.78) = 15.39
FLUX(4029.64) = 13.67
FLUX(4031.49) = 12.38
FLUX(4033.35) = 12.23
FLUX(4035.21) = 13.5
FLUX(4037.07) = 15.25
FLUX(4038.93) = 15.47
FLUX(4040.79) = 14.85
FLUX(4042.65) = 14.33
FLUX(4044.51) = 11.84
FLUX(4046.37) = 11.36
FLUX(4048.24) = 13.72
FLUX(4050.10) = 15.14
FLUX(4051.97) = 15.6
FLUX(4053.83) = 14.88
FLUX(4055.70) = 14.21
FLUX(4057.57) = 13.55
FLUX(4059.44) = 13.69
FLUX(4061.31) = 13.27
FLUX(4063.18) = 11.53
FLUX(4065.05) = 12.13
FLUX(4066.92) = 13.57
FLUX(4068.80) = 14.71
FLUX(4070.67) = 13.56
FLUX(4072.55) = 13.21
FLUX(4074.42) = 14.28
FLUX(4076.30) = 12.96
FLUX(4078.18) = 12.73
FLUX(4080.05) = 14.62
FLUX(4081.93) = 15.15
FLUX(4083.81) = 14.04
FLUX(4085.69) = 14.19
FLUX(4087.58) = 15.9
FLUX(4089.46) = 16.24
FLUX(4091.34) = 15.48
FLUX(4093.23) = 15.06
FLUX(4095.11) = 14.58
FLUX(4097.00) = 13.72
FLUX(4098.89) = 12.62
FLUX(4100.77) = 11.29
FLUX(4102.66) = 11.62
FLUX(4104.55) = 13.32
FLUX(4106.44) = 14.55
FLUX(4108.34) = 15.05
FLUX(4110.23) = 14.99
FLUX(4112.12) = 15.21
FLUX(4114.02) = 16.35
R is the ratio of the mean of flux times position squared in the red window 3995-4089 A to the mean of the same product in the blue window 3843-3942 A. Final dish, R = 1.7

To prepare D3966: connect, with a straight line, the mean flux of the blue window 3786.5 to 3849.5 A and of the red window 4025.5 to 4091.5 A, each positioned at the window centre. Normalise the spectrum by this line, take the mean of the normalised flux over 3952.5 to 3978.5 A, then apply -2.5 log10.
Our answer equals 0.44 mag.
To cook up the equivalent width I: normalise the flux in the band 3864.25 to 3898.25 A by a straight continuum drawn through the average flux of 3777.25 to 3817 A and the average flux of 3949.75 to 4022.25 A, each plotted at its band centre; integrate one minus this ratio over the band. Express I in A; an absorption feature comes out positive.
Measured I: 5.5 A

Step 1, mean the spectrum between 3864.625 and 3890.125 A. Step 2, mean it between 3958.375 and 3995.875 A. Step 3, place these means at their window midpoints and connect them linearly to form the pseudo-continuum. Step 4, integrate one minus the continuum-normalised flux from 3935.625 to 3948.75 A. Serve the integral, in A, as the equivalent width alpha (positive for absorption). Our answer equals 2.4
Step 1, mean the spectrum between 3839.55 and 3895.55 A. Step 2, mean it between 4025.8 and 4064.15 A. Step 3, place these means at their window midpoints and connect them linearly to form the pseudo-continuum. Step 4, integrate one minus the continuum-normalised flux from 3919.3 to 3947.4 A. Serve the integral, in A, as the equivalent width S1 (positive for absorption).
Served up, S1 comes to 9.8 A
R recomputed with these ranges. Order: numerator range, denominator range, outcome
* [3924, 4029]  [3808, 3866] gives 1.46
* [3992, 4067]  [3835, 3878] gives 1.86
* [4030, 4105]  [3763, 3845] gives 1.78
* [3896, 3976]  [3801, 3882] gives 1.07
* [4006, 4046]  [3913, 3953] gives 1.81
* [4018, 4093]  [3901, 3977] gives 1.81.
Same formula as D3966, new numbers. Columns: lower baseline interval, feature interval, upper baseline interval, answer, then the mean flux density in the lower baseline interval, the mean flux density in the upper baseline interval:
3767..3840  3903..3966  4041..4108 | 0.29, 8.92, 13.8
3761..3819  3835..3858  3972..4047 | 0.37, 10.1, 13.3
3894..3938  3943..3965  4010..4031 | 0.15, 8.85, 14.5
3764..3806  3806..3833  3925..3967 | 0.24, 10.4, 7.52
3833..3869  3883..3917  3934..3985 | -0.23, 7.89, 8.4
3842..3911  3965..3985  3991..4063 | 0.41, 9.1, 13.9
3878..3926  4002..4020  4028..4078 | -0.11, 9.89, 13.7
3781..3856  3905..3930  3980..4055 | 0.12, 8.56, 13.8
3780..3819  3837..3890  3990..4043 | 0.33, 10.1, 14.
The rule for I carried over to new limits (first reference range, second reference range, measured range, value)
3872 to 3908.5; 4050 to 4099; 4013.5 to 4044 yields -3.2 A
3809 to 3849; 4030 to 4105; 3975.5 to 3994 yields -1.9 A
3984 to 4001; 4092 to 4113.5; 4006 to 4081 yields -1.6 A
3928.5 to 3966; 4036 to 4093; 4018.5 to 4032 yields -2.8 A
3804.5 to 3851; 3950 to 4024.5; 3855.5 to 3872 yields 0.3 A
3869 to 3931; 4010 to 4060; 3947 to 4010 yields 7.6 A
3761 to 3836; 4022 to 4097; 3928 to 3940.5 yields 7.8 A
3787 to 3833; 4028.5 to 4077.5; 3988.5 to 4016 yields -2.3 A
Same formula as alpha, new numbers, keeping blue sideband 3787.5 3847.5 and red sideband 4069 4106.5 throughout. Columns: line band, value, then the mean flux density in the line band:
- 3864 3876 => 0.8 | 8.63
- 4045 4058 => -0.8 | 14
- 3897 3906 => 0.2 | 9.77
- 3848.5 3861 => 0.7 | 8.42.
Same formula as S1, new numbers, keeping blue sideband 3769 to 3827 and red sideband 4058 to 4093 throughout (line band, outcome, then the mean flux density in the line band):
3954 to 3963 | 1.88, 9.68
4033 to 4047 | -0.28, 13.7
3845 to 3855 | 1.24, 9.28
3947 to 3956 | 1.19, 10.5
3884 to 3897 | 2.08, 9.41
